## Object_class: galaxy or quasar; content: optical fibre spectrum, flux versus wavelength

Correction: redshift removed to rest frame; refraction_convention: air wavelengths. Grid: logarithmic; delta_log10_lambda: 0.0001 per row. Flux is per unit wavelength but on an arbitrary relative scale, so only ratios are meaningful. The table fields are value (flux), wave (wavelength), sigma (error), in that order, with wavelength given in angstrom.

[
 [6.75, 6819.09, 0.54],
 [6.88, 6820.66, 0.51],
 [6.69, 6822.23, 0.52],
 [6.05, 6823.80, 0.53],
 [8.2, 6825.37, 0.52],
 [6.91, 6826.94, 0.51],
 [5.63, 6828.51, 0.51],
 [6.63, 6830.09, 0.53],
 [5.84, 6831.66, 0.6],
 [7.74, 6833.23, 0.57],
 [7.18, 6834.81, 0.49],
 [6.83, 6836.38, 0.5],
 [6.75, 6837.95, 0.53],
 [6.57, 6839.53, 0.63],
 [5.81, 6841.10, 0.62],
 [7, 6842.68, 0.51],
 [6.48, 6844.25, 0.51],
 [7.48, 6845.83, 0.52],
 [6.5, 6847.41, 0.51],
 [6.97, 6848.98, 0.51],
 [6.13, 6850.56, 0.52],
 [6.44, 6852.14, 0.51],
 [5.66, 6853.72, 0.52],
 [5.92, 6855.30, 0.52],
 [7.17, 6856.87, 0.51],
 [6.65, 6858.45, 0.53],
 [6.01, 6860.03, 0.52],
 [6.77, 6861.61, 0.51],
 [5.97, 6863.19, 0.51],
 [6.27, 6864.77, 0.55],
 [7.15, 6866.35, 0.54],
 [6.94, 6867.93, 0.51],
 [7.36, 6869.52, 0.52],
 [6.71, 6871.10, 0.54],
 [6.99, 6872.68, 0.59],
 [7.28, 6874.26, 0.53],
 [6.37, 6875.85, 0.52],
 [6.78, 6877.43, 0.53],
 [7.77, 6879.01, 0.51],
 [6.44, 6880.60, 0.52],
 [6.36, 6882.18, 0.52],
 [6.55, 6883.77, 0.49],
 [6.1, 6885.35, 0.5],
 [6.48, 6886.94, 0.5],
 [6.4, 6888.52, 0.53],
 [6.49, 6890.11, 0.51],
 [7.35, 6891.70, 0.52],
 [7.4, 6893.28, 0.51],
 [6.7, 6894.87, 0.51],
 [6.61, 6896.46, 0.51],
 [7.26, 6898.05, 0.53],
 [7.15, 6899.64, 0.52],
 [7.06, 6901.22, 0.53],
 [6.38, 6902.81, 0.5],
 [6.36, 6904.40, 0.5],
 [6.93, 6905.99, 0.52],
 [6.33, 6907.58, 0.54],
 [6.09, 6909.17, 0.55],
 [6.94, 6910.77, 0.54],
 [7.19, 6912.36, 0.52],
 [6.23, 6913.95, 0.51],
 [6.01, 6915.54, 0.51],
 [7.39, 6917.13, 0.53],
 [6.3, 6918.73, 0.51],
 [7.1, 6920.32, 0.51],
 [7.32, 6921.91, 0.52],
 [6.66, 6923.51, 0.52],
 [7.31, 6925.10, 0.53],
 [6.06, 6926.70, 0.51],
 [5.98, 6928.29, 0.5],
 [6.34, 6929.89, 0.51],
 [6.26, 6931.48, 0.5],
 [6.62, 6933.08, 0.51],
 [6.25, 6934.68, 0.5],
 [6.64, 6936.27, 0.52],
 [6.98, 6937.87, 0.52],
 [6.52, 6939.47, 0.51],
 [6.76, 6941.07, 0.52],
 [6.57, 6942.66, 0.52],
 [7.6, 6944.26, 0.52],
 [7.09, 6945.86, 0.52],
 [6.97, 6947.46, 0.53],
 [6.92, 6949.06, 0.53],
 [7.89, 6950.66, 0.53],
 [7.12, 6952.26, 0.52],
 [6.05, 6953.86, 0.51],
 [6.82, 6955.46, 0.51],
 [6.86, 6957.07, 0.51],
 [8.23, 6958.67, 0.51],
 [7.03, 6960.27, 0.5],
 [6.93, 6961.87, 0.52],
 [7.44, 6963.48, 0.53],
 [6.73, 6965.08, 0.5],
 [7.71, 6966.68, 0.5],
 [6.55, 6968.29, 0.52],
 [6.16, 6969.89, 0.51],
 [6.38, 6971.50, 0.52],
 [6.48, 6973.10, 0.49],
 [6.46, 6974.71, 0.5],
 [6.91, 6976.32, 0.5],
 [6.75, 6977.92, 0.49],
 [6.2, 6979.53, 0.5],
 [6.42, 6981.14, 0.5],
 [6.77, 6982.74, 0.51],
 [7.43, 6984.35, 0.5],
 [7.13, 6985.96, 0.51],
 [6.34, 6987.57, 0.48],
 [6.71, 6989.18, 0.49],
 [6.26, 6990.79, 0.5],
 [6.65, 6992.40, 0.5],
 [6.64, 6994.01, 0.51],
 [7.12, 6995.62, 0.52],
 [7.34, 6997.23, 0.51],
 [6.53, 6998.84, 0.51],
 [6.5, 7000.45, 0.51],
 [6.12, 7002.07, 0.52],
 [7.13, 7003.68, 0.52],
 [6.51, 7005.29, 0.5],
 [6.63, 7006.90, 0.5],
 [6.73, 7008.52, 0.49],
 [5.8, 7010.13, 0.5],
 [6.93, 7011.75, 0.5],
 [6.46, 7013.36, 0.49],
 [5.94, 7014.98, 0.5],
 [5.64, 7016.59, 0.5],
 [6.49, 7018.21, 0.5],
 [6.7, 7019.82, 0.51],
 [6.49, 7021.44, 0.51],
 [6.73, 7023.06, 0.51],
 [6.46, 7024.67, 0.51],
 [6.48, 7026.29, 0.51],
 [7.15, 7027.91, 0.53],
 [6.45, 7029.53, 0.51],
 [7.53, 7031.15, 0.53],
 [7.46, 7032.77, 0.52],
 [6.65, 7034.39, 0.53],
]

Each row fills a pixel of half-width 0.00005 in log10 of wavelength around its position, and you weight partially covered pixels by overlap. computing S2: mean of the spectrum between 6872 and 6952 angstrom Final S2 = 6.75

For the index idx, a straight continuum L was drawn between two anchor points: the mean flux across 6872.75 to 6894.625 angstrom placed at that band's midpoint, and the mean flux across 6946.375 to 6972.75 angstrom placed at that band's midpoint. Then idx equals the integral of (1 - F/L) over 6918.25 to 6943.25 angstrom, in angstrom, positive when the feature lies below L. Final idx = 1.0 angstrom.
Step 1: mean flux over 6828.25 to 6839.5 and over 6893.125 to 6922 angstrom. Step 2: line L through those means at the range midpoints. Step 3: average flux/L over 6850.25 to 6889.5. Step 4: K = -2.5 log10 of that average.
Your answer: 0.02 mag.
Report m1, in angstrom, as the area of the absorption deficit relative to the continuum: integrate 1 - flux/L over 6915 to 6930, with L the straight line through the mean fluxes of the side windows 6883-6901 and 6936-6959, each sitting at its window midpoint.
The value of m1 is 0.5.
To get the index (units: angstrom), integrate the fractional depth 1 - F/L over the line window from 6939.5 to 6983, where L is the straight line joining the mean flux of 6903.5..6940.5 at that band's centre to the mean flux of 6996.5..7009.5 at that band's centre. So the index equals -1.6 angstrom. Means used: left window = 6.6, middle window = 6.88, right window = 6.67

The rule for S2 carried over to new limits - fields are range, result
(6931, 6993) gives 6.81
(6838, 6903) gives 6.68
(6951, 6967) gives 7.1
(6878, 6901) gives 6.8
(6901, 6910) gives 6.49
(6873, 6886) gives 6.72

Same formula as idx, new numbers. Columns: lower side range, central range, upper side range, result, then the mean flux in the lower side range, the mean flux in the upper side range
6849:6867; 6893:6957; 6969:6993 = -2.4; 6.4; 6.6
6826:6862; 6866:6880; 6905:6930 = -0.9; 6.57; 6.64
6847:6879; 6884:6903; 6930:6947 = -0.3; 6.63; 6.72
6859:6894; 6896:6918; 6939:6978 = 0.3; 6.72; 6.92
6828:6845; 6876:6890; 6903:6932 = 0.0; 6.6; 6.6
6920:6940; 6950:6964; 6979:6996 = -1.0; 6.61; 6.69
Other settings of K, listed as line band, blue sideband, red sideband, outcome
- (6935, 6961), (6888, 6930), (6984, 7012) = -0.05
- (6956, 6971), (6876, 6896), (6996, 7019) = -0.08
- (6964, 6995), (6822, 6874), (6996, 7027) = -0.02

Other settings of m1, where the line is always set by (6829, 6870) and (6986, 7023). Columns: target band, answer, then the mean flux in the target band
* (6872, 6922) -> -1.2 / 6.75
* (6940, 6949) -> -0.6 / 6.98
